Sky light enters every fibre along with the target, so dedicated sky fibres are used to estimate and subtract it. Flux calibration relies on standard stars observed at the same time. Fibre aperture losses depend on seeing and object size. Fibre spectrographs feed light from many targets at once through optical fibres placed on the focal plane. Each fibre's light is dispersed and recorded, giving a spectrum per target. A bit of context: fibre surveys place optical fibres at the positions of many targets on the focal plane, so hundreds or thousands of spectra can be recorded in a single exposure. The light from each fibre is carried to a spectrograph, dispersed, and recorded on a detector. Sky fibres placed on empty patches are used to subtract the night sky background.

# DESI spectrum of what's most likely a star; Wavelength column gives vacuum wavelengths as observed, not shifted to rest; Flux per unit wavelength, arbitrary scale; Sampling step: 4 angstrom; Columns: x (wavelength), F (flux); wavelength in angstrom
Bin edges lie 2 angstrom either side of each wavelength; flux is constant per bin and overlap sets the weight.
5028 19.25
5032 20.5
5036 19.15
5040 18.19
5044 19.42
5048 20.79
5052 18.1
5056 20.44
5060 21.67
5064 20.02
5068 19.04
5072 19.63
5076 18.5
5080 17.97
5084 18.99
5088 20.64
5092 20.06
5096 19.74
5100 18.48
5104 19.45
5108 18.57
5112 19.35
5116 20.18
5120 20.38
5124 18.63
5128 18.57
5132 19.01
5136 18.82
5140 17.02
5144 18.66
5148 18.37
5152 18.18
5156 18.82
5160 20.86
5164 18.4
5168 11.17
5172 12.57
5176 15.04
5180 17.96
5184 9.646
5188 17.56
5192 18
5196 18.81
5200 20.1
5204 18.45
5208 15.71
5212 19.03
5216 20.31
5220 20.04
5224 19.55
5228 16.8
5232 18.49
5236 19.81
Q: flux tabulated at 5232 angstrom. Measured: 18.49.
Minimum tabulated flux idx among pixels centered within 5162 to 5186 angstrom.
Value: 9.646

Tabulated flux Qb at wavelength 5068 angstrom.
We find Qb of 19.04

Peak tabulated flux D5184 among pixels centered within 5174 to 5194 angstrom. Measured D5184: 18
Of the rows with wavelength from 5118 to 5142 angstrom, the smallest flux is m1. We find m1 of 17.02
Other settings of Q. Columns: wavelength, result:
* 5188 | 17.56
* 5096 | 19.74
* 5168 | 11.17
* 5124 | 18.63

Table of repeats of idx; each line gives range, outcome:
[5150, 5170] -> 11.17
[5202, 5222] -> 15.71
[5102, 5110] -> 18.57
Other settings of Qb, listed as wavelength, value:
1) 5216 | 20.31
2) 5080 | 17.97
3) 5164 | 18.4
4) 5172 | 12.57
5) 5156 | 18.82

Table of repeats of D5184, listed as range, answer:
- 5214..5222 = 20.31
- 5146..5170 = 20.86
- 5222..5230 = 19.55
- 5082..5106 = 20.64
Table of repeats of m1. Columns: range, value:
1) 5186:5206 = 17.56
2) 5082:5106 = 18.48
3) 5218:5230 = 16.8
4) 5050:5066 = 18.1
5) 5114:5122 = 20.18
